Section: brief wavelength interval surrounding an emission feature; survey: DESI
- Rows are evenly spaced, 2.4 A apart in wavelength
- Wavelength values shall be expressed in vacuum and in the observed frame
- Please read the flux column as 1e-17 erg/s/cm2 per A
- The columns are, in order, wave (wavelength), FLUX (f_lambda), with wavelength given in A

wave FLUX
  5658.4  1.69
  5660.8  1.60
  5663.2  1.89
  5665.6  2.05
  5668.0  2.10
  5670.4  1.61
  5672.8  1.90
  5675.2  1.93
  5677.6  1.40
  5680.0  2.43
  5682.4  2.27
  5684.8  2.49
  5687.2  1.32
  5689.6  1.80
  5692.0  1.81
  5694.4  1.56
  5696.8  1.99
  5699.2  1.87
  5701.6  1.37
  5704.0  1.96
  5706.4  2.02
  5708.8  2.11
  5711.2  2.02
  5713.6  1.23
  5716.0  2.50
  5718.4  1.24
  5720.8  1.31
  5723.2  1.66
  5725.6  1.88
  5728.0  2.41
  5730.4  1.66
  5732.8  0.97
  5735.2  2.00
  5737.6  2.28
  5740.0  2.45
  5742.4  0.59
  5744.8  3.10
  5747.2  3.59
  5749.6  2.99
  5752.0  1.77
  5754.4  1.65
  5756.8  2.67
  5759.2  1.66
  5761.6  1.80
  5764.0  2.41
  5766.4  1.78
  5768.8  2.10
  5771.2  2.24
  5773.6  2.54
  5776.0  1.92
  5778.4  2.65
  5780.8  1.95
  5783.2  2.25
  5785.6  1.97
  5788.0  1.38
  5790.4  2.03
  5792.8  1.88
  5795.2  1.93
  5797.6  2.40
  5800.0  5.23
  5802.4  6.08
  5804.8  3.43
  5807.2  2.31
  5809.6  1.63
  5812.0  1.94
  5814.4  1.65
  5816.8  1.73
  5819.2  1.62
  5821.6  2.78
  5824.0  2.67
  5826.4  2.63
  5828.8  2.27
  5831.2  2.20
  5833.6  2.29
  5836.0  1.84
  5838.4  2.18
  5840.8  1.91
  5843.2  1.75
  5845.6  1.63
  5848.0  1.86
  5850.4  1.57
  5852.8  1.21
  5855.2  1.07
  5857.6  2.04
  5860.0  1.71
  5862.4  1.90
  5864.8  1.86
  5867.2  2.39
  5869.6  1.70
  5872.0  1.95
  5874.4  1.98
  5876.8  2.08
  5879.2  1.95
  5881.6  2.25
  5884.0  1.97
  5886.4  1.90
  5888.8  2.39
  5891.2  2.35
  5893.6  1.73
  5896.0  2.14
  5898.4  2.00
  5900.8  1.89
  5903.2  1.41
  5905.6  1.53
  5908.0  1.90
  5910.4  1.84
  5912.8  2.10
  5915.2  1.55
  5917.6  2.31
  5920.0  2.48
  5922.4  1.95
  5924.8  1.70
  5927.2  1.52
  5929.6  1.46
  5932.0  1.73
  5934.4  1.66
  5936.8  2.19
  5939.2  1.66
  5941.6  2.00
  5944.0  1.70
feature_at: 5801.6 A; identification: [O III]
